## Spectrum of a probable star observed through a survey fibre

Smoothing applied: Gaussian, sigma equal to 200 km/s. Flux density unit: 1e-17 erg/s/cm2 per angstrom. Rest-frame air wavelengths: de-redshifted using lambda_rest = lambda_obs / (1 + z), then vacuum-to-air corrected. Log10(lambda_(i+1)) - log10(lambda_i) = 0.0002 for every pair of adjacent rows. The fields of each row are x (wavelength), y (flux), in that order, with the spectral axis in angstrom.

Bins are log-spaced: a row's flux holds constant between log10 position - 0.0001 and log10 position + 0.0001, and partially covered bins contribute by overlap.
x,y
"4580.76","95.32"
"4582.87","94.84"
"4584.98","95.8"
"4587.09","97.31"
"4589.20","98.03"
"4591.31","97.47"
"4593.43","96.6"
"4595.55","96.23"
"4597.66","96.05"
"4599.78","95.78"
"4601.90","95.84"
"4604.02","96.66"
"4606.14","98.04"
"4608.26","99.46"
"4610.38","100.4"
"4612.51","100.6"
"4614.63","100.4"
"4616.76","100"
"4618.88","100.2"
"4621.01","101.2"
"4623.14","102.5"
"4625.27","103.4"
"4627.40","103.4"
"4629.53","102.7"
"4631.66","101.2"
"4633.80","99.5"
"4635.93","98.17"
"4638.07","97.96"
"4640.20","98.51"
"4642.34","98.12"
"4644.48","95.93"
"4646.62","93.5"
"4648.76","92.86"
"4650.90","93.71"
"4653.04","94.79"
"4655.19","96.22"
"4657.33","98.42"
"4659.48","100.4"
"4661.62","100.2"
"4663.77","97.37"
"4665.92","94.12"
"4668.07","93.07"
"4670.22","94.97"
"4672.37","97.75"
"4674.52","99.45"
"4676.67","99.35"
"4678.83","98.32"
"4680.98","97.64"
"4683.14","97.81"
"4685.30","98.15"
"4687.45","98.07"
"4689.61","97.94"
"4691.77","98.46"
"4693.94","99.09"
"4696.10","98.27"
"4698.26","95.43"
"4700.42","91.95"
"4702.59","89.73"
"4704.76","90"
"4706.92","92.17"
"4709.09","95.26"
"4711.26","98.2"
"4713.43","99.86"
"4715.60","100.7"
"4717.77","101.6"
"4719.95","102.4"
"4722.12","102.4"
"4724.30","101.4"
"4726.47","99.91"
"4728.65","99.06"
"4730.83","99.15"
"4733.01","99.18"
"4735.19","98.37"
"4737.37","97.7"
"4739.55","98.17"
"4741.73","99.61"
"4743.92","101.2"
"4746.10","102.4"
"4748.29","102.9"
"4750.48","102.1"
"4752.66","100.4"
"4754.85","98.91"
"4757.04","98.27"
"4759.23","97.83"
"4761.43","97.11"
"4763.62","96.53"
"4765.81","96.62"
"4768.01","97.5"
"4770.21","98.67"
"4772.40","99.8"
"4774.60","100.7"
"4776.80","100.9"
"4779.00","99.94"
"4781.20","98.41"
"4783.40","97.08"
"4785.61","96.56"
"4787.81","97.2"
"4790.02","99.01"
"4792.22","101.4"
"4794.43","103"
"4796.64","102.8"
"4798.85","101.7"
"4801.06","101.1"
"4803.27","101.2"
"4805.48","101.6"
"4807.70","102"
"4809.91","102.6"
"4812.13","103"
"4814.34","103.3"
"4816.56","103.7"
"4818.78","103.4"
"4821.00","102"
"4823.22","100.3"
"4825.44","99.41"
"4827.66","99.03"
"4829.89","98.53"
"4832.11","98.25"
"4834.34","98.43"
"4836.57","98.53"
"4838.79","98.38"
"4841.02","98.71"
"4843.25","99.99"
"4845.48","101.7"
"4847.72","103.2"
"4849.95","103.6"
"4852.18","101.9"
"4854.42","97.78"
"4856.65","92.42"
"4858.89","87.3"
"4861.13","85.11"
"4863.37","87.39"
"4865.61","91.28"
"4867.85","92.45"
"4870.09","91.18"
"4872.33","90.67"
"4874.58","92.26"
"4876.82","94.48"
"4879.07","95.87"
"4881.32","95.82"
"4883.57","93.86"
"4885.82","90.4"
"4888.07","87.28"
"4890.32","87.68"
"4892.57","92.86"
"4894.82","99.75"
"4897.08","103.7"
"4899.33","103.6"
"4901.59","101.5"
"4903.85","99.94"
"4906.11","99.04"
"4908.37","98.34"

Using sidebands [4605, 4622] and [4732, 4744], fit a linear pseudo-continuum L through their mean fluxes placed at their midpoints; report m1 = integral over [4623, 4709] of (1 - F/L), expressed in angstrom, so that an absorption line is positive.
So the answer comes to 2.05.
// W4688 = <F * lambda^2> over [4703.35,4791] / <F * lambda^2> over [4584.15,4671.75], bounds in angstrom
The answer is 1.06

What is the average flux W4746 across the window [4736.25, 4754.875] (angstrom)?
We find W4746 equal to 100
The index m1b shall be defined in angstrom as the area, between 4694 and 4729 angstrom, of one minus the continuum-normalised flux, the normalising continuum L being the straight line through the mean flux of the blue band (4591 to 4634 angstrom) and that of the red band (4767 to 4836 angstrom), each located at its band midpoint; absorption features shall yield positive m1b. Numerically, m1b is 0.9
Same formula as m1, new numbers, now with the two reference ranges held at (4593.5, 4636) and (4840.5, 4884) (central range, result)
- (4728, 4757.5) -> -0.84 angstrom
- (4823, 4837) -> -0.51 angstrom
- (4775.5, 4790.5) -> -0.33 angstrom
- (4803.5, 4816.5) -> -0.91 angstrom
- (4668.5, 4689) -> 0.11 angstrom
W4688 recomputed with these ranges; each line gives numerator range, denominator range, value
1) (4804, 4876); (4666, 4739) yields 1.06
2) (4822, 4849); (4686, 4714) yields 1.10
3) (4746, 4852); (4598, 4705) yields 1.09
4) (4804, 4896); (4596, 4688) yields 1.08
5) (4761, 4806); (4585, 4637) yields 1.08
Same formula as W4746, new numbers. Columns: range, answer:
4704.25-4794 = 99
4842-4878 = 94.5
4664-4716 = 96.5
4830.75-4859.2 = 98.8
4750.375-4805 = 99.4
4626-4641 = 100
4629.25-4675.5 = 97.1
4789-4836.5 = 101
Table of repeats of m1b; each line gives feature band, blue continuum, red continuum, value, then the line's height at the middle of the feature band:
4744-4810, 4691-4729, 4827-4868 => -1.91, 97.1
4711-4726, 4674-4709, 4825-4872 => -0.74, 96.3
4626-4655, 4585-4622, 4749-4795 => 0.18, 98.4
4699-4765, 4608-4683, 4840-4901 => -0.94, 97.1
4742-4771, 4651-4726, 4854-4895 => -1.22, 95.3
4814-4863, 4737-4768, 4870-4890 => -2.09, 94.5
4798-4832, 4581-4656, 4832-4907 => -1.83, 96.2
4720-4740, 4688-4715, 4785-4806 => -0.52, 97.2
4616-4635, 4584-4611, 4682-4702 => -0.87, 97.1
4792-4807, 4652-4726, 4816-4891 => -0.85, 96.4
